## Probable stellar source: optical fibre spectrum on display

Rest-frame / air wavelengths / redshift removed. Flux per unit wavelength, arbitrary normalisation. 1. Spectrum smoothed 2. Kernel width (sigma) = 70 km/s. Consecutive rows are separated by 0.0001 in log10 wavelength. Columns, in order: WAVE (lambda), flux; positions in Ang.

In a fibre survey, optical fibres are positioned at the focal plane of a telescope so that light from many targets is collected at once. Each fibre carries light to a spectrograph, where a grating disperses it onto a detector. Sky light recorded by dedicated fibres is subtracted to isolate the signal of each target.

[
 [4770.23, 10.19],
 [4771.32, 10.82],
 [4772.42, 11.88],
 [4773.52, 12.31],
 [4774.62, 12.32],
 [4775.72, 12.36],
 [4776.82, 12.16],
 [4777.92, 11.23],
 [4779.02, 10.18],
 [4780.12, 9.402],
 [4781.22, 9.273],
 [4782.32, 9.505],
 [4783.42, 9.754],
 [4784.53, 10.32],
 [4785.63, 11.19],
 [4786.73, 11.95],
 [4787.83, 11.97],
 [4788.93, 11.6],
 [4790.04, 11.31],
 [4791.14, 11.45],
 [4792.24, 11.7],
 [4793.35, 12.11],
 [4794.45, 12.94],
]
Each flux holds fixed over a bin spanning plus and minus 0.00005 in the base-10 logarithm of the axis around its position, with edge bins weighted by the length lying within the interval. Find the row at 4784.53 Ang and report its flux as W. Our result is 10.32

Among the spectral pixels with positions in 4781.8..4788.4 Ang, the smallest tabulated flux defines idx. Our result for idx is 9.505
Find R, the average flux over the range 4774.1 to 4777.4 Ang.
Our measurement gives 12.3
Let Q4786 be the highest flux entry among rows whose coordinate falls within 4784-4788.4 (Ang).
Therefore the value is 11.97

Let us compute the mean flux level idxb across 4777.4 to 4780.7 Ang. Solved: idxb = 10.3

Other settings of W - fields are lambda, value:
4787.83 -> 11.97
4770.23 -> 10.19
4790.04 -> 11.31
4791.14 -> 11.45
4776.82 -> 12.16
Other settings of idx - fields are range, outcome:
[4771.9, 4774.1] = 11.88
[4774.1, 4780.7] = 9.402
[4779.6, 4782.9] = 9.273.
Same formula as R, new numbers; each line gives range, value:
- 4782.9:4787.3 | 10.8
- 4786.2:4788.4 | 12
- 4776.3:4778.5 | 11.7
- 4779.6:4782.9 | 9.41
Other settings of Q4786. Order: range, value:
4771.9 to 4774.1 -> 12.31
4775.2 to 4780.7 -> 12.36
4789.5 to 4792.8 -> 11.7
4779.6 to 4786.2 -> 11.19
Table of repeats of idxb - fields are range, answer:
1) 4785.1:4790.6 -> 11.6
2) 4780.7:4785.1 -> 9.71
